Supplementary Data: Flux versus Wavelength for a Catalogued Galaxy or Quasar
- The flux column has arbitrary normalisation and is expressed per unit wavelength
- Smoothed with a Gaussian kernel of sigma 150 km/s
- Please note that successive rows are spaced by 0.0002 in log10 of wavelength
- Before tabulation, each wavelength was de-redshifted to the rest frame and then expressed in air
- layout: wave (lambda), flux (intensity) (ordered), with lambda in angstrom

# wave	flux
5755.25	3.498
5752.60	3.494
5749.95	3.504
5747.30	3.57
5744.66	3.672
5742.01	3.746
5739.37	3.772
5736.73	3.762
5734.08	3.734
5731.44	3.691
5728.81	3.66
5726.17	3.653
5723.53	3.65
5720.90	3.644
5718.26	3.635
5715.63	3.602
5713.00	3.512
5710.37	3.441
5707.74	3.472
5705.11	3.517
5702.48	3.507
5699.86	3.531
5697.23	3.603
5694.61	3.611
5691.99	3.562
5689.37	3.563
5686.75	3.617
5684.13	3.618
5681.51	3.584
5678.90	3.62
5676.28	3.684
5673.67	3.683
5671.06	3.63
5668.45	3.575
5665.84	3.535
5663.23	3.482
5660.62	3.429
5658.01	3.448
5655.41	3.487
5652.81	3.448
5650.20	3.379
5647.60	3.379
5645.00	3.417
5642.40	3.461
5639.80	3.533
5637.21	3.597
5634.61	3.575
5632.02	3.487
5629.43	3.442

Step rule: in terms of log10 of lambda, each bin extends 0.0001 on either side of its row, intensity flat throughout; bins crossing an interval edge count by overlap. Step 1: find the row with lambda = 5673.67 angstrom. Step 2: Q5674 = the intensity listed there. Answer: 3.683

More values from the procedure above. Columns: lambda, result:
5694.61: 3.611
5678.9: 3.62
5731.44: 3.691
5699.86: 3.531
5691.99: 3.562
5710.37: 3.441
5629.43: 3.442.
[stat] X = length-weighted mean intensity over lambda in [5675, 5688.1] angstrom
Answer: 3.62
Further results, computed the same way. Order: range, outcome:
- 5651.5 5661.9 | 3.45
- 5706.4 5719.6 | 3.53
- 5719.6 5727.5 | 3.65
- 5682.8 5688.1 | 3.61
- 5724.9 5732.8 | 3.67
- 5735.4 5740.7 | 3.77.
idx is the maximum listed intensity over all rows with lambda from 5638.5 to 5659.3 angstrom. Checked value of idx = 3.533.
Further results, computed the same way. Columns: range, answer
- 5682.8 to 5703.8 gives 3.618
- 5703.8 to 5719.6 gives 3.635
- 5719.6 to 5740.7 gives 3.772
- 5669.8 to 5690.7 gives 3.684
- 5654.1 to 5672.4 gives 3.63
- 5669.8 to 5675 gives 3.683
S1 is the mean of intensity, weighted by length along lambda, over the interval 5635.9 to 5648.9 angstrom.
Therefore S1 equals 3.48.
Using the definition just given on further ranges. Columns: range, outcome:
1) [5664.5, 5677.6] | 3.62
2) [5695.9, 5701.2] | 3.57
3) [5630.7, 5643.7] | 3.53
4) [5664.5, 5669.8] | 3.55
